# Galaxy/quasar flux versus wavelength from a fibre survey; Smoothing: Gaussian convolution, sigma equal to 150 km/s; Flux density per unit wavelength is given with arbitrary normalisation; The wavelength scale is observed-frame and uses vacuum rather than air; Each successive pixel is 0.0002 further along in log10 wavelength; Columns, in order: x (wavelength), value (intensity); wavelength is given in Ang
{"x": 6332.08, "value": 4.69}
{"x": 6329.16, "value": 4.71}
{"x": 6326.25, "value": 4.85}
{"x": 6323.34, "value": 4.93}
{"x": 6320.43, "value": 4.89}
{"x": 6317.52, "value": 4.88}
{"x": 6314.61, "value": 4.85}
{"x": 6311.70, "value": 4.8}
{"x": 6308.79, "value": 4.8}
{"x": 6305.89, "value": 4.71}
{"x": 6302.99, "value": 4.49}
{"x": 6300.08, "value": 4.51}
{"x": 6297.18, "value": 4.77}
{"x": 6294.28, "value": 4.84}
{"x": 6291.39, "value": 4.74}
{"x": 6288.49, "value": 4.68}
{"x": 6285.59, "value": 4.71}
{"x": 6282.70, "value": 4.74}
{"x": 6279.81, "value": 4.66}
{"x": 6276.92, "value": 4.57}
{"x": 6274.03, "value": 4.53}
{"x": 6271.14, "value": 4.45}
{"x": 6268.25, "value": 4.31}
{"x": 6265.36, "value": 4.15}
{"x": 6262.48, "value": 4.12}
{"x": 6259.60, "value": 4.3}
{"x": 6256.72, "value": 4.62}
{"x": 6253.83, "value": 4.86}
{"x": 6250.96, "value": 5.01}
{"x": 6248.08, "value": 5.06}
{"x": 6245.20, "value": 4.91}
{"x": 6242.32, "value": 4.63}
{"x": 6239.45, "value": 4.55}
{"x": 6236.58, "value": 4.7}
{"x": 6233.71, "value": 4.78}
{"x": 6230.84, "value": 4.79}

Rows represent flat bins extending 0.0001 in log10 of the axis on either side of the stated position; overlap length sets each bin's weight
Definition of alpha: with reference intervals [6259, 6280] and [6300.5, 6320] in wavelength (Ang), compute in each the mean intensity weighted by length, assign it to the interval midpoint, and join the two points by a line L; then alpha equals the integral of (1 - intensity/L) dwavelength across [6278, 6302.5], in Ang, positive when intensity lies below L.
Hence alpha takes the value -0.7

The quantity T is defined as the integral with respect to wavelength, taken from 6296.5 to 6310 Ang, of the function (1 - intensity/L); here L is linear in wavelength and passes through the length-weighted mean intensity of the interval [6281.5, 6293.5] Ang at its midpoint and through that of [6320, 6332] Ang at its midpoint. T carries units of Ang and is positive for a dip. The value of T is 0.3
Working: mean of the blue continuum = 4.73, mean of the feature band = 4.65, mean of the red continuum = 4.82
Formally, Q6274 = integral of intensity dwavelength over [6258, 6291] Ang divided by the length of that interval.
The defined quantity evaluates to 4.48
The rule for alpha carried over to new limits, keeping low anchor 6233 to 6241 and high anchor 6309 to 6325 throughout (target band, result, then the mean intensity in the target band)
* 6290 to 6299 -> 0.1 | 4.78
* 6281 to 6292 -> 0.2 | 4.71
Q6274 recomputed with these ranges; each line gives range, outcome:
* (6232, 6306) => 4.63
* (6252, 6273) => 4.42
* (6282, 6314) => 4.71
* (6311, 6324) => 4.87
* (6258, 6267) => 4.2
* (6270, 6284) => 4.59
